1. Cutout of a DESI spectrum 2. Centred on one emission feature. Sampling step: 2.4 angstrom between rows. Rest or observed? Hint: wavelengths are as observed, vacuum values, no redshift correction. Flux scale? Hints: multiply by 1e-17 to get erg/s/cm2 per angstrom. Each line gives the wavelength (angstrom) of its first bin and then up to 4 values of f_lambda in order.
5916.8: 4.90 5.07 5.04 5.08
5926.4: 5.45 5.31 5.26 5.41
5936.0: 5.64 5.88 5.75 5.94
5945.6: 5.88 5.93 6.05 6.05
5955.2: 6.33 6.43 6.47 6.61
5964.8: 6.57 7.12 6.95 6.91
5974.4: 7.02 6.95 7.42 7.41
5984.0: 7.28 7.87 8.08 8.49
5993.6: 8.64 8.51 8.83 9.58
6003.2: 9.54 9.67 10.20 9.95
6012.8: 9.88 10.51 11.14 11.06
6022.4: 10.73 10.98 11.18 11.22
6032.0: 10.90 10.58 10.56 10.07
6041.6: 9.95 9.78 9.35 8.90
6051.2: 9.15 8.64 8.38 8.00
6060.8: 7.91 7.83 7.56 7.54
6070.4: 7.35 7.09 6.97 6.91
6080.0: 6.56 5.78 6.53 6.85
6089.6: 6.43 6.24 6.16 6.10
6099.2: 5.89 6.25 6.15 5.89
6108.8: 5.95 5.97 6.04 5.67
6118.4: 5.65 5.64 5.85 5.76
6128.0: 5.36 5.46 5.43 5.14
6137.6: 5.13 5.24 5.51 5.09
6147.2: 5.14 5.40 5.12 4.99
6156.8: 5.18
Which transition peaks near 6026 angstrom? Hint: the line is C IV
